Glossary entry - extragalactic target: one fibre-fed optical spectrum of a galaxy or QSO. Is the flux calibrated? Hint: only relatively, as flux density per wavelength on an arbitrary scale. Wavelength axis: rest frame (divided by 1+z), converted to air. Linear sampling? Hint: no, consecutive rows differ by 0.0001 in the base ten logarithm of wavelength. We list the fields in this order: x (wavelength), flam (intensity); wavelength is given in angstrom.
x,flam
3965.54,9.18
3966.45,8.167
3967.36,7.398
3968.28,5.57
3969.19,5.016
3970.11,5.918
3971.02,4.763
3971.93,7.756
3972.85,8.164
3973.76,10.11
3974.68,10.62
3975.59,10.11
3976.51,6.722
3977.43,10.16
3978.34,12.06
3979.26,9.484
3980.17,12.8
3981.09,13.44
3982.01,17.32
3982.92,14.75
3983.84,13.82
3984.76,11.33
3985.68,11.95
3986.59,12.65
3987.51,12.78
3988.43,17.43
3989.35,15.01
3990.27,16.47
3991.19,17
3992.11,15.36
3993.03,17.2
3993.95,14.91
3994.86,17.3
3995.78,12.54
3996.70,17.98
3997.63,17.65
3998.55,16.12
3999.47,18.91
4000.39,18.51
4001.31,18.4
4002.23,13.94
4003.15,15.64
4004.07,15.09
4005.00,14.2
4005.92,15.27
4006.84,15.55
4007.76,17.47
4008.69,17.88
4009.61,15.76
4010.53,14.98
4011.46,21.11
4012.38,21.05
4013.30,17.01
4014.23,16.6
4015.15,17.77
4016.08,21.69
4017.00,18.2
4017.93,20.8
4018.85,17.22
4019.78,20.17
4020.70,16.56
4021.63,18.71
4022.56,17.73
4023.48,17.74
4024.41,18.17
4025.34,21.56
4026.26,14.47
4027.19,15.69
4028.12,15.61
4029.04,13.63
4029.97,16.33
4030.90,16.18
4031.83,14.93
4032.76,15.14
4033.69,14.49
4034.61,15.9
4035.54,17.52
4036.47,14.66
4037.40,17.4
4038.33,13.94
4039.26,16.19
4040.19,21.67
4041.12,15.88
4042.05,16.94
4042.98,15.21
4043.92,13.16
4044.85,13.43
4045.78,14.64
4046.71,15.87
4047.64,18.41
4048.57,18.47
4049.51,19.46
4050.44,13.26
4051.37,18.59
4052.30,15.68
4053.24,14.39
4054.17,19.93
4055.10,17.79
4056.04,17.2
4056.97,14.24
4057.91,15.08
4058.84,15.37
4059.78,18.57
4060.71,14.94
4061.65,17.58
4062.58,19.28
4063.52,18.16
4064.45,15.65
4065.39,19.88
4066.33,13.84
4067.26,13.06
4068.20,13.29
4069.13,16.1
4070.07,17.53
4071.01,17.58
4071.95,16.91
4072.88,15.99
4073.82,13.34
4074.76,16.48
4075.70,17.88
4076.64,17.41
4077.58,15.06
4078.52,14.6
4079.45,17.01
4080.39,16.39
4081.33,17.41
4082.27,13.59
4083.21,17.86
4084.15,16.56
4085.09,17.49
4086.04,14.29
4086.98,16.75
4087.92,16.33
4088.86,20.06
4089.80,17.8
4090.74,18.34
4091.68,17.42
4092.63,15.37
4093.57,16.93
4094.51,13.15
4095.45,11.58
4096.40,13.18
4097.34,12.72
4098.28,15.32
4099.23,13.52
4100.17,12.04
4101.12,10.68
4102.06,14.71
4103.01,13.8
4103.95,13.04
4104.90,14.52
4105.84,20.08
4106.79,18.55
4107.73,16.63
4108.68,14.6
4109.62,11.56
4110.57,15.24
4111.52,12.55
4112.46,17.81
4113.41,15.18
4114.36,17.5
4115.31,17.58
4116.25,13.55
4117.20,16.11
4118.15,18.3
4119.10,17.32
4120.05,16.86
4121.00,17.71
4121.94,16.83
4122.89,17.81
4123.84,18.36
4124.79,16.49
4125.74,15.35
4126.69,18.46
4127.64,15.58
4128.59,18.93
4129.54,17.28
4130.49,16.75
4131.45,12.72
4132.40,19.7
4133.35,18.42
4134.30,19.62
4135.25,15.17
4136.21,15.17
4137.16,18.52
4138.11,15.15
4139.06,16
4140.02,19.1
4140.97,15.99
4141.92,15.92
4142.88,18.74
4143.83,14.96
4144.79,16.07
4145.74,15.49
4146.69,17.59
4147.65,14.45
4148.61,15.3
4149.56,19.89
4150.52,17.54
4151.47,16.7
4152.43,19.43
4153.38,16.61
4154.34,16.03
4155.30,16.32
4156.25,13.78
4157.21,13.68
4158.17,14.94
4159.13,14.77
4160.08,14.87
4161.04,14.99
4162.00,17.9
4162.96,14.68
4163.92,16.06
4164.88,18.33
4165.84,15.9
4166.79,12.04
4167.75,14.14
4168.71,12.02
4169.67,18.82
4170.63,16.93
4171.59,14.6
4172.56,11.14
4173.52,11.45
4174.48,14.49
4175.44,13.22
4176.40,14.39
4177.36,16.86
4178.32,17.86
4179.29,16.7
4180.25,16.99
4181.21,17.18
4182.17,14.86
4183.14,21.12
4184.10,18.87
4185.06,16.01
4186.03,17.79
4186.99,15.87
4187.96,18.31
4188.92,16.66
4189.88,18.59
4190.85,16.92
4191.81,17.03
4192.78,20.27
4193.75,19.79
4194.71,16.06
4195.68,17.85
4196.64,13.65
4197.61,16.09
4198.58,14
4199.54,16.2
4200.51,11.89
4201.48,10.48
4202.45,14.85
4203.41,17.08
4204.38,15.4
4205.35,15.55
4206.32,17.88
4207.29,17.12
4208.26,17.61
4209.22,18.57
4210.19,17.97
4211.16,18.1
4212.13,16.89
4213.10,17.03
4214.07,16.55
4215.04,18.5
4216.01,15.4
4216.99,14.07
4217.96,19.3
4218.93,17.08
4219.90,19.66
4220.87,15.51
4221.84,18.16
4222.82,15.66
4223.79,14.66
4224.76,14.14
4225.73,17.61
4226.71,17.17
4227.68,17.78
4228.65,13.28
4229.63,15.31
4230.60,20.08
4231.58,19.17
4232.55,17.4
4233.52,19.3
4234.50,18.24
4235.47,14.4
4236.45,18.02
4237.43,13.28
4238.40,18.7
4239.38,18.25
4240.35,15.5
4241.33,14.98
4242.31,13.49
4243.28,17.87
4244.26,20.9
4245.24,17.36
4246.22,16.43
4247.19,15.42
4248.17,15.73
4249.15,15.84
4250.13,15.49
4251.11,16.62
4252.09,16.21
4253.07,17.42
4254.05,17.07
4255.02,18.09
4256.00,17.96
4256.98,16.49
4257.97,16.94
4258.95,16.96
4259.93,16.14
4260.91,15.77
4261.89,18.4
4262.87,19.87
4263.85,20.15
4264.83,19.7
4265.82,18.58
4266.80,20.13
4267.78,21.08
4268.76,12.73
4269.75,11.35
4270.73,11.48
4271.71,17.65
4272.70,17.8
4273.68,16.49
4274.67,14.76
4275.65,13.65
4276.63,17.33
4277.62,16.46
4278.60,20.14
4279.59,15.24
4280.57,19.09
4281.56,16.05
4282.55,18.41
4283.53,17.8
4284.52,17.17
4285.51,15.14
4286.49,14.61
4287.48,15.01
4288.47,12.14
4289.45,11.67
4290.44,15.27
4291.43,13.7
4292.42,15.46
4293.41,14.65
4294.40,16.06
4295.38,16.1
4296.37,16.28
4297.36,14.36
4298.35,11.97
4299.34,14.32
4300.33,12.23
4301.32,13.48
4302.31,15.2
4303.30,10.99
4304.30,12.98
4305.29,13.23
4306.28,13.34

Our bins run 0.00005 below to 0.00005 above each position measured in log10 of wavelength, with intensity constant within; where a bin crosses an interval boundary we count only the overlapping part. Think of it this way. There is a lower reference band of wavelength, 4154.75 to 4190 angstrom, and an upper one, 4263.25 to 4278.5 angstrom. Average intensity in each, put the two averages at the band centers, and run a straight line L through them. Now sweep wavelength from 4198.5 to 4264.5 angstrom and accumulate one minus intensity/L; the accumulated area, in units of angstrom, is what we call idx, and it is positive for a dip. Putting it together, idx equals -1.6 angstrom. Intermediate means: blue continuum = 15.7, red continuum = 16.7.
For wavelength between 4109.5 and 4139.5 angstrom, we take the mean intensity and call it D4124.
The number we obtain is 16.6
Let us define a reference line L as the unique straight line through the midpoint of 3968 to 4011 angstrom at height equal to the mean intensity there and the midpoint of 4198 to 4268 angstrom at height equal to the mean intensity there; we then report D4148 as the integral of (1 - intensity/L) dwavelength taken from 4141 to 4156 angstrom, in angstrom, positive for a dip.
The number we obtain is -0.9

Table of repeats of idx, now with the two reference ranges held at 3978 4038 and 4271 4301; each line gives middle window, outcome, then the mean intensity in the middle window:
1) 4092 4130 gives 0.89 angstrom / 15.6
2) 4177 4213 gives -2.37 angstrom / 16.8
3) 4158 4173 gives 0.64 angstrom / 15.1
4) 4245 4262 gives -1.13 angstrom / 16.6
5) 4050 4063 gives -0.38 angstrom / 16.6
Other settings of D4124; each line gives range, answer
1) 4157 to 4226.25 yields 16.2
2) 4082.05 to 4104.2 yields 15.1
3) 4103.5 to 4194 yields 16.3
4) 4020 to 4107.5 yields 16.1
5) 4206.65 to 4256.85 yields 16.9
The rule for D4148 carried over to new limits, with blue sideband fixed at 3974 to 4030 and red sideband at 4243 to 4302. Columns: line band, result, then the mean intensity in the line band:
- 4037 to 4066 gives -1.4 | 16.6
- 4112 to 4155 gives -2.4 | 16.9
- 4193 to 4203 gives 0.5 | 15.2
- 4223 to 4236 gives -0.5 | 16.8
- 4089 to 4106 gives 1.3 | 14.7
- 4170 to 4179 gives 0.8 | 14.7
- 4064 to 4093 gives -0.8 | 16.4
